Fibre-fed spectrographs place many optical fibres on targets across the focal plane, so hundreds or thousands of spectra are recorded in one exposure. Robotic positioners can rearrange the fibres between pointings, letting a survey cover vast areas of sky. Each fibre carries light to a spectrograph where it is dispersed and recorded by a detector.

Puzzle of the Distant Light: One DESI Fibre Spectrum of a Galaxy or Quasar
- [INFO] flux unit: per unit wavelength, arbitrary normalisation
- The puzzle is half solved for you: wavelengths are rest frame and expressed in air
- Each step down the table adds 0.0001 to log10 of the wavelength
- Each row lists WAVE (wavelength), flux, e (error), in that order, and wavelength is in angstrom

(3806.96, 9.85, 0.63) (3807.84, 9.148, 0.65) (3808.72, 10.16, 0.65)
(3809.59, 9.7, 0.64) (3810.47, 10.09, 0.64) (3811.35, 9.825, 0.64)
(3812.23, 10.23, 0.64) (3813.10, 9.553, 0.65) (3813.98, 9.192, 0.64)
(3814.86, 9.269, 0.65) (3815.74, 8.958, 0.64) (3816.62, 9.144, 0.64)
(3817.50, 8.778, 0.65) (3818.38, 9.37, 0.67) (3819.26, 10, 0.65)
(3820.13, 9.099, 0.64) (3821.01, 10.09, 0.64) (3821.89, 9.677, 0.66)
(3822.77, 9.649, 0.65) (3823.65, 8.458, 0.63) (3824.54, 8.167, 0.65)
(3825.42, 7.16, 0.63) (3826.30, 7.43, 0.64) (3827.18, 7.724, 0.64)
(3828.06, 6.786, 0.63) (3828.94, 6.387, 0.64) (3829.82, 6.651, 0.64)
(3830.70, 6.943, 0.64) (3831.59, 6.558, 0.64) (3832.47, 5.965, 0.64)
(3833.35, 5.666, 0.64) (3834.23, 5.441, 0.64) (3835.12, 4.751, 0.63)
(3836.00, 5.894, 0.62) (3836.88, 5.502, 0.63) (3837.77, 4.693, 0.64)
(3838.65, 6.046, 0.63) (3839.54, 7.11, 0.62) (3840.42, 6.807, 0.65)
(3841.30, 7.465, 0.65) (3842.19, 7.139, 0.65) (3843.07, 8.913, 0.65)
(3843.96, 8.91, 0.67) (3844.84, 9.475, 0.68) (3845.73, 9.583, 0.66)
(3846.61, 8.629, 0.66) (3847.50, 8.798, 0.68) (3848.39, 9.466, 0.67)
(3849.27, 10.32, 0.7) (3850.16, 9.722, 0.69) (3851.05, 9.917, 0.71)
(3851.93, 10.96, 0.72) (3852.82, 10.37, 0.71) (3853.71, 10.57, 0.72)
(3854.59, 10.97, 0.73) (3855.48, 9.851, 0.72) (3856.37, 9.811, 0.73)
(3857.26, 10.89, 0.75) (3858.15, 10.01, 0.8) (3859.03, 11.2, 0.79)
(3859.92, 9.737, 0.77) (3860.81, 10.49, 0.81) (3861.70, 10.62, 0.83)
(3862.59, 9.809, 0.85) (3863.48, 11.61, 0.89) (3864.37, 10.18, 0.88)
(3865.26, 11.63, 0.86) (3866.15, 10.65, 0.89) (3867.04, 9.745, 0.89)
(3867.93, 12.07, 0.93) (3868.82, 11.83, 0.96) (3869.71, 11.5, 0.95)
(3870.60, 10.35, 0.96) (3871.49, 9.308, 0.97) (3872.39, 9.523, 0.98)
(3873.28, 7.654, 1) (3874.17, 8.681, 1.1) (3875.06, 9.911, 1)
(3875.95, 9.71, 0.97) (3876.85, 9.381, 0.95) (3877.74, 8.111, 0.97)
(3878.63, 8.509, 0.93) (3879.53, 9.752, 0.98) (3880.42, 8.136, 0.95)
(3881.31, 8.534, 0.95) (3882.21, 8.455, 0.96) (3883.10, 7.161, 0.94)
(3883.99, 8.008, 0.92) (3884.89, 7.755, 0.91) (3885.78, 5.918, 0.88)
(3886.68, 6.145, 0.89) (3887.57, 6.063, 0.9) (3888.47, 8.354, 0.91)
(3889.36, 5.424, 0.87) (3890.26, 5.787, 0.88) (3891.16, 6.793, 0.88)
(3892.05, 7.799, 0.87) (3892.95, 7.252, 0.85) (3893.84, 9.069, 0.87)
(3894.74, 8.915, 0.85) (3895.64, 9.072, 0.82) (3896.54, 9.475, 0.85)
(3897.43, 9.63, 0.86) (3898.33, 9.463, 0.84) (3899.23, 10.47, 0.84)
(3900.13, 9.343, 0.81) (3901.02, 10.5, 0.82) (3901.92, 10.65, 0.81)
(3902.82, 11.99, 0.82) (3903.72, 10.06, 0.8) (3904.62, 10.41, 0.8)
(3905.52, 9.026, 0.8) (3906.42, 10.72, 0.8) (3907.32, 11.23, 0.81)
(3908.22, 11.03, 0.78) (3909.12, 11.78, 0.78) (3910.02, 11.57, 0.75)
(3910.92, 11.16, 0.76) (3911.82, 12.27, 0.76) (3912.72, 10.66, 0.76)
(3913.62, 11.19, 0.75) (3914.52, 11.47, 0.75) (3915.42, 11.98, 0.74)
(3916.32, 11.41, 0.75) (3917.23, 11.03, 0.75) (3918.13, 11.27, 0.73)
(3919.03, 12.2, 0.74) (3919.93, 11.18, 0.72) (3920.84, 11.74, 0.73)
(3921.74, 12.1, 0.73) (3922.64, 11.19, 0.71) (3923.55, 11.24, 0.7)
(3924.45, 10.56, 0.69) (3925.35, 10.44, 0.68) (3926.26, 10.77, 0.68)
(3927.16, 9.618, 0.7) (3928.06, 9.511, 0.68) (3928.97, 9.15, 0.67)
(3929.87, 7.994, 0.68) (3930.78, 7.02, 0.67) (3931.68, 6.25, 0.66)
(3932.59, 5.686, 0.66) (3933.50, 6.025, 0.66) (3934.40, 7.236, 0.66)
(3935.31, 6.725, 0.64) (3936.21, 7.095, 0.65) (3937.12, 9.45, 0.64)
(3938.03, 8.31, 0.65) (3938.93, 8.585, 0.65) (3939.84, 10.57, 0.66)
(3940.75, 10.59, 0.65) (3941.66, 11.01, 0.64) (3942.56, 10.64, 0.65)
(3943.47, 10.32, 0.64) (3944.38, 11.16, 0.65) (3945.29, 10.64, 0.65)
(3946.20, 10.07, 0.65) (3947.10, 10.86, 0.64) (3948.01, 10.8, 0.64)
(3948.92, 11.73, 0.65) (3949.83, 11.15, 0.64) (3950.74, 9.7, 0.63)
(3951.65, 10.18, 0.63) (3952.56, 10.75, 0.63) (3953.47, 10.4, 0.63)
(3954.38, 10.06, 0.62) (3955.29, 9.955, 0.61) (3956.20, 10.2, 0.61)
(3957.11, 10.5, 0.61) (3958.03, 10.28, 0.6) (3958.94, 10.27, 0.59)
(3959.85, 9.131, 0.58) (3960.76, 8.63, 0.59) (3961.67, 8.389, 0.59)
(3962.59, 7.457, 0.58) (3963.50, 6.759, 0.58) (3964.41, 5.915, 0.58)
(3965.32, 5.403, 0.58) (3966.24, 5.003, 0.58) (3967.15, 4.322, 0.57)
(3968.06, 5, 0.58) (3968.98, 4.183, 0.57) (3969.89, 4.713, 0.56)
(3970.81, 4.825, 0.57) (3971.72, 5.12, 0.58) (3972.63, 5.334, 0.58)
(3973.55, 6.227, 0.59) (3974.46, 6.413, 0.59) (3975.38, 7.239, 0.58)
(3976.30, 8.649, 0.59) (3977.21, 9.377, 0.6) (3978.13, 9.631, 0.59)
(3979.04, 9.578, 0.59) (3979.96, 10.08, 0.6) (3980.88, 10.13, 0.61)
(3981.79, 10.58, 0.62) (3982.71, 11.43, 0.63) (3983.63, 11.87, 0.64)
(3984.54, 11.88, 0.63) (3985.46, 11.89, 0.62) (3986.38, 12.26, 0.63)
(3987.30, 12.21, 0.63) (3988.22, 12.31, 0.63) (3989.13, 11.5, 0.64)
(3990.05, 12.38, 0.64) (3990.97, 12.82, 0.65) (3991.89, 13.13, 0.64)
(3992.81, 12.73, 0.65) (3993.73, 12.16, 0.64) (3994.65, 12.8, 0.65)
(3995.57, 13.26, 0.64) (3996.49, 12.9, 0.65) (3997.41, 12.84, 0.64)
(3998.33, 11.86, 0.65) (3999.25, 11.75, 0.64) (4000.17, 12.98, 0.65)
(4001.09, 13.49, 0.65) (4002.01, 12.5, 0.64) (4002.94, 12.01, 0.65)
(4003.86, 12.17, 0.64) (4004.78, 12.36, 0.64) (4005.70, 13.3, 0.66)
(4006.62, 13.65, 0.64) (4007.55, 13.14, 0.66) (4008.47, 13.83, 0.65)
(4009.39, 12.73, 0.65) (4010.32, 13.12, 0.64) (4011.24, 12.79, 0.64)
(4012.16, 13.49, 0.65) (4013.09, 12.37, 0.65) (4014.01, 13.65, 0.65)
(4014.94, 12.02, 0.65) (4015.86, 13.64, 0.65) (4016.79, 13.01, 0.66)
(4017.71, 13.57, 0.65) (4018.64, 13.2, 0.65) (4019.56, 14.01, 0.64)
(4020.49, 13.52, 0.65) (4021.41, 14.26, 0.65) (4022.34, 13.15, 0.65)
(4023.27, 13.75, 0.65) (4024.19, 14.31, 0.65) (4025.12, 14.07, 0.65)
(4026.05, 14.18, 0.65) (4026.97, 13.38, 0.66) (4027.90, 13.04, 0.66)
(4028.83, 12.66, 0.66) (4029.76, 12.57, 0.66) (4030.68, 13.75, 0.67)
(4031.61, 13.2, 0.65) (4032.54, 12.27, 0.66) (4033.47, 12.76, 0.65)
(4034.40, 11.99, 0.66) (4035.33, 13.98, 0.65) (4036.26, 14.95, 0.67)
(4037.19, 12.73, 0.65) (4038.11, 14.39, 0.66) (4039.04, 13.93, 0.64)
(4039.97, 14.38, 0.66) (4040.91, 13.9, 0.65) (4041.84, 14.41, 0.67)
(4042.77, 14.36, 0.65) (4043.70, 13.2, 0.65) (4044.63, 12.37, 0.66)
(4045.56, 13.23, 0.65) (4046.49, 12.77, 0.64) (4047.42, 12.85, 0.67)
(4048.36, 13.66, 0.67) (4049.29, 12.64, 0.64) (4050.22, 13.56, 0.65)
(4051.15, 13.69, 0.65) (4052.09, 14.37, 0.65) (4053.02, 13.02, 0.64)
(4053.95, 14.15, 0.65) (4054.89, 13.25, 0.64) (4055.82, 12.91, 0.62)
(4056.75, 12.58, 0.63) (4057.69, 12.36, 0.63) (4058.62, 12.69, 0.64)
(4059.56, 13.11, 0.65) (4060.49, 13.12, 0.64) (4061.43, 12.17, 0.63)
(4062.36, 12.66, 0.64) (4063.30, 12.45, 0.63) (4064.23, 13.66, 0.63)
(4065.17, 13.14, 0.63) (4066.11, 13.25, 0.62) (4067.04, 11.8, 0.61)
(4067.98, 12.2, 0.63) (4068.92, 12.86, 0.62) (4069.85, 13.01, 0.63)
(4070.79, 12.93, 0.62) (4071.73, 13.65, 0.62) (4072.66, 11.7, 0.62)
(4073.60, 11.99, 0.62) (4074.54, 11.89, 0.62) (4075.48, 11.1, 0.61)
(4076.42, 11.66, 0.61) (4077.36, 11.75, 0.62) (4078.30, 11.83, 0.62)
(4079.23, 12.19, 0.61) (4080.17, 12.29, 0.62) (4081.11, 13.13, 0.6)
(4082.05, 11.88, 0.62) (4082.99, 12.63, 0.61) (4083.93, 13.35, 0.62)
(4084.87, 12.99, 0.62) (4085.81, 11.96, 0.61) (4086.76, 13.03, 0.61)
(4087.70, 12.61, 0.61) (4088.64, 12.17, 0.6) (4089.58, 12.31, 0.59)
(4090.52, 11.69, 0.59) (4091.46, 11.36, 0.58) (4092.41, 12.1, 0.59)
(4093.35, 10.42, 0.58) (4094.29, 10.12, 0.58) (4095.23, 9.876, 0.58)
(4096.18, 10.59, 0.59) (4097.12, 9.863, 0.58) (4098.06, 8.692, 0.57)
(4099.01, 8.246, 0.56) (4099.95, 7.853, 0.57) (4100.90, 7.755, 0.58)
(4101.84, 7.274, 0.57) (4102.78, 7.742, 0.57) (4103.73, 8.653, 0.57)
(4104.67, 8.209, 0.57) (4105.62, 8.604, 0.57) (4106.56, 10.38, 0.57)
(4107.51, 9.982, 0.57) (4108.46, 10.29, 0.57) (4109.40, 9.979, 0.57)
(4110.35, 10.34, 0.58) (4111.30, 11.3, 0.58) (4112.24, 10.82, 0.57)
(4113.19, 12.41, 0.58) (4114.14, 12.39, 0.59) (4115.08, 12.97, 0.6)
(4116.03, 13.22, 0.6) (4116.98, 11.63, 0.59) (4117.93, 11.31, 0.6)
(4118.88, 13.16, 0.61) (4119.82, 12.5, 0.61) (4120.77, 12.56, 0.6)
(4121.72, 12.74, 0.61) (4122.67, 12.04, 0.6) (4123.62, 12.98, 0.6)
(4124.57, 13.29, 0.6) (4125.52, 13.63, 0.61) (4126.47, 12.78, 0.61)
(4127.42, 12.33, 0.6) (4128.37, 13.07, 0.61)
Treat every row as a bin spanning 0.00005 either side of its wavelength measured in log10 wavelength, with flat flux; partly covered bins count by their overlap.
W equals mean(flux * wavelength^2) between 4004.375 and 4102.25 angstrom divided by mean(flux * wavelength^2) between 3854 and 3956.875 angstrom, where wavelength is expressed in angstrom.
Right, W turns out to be 1.40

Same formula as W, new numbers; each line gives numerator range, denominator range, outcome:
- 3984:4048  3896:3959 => 1.35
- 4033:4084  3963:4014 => 1.28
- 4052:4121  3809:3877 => 1.46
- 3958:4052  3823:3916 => 1.38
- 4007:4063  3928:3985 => 1.60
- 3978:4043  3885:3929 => 1.36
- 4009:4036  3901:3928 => 1.27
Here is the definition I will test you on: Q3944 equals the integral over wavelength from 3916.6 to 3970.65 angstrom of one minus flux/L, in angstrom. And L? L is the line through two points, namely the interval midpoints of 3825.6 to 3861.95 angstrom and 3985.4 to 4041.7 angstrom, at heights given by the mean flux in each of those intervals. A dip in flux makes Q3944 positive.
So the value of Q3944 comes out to 9.4 angstrom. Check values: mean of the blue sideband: 8.28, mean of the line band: 9.12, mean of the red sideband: 13.1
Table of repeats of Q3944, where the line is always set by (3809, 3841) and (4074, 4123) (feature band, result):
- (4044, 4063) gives -4.5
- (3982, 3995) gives -3.2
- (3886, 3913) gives -1.9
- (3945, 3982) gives 4.2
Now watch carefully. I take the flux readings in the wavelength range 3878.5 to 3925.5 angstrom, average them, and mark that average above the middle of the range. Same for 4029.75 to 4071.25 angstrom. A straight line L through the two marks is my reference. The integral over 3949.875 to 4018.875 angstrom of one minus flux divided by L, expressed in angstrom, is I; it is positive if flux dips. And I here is 7.1 angstrom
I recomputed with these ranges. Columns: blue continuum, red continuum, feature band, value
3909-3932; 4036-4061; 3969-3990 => 4.86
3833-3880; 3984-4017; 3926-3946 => 4.12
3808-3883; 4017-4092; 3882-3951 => 5.01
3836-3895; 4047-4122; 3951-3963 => 0.45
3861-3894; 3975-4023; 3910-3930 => -1.88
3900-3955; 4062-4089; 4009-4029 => -3.05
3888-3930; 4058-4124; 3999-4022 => -4.55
